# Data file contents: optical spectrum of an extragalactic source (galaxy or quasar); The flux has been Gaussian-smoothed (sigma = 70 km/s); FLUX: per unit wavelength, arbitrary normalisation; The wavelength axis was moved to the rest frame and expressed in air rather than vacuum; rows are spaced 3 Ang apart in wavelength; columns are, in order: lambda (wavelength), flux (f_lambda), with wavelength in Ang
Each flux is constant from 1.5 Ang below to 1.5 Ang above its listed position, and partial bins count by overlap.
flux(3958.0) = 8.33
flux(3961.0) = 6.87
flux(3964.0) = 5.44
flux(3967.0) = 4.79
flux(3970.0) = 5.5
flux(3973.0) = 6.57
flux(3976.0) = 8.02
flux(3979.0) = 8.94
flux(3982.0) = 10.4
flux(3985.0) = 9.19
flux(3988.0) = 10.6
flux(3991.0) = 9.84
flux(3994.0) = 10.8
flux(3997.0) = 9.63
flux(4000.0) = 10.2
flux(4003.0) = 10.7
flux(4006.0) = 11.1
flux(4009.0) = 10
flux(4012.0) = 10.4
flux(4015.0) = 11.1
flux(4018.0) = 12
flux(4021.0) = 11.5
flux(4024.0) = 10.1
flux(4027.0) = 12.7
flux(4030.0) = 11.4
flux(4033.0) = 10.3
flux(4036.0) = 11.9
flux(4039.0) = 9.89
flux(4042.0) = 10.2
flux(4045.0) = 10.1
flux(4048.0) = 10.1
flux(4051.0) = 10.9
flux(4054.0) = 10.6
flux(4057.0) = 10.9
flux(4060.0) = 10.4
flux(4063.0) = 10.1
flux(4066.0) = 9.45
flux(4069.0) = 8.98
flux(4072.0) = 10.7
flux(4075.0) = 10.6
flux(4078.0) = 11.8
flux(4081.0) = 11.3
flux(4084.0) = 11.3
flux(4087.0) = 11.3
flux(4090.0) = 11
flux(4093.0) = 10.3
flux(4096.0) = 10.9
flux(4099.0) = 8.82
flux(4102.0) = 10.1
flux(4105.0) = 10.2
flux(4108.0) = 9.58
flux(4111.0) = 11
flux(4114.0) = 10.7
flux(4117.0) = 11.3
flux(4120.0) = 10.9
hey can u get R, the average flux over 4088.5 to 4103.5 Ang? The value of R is 10.2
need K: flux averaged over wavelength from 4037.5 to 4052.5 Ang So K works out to 10.2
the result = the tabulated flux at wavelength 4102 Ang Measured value 10.1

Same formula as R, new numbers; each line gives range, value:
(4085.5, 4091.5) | 11.2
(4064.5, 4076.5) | 9.93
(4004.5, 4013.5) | 10.5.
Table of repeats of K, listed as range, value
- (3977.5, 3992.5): 9.79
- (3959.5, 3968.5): 5.7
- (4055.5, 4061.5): 10.7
